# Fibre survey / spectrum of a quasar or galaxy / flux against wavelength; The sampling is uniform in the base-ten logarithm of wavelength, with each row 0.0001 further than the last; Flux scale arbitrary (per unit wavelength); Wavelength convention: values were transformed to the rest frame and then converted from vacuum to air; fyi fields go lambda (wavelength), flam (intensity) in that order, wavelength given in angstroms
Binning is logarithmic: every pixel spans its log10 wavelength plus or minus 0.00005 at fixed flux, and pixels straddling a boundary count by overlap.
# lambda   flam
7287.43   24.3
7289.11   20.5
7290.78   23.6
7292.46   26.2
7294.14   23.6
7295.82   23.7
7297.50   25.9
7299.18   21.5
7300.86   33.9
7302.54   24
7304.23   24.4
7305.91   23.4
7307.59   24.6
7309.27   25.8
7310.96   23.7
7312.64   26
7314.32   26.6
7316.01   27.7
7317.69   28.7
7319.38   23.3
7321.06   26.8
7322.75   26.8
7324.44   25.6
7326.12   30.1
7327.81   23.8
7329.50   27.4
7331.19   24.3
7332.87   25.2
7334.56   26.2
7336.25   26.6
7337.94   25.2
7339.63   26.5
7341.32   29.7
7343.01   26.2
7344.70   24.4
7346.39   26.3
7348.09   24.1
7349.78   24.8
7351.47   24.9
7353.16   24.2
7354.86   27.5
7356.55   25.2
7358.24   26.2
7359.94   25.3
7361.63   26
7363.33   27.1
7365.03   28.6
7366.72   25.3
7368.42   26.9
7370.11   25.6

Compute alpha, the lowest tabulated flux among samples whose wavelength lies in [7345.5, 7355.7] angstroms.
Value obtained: 24.1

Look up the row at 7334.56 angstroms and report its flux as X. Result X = 26.2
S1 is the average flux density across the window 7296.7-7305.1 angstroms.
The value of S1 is 25.9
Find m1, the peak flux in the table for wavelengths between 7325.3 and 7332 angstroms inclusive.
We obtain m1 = 30.1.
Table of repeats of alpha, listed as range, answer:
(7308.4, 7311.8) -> 23.7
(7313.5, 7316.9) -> 26.6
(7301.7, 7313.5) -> 23.4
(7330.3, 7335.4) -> 24.3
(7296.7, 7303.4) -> 21.5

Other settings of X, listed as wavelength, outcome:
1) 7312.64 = 26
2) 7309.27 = 25.8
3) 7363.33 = 27.1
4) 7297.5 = 25.9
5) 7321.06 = 26.8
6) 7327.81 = 23.8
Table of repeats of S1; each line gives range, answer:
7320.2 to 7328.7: 26.6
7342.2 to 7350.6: 25.1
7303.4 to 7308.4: 24.2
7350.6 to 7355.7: 25.5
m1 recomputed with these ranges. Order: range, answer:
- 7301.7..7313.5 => 26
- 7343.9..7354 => 26.3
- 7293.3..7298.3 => 25.9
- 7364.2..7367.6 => 28.6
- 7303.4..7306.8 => 24.4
